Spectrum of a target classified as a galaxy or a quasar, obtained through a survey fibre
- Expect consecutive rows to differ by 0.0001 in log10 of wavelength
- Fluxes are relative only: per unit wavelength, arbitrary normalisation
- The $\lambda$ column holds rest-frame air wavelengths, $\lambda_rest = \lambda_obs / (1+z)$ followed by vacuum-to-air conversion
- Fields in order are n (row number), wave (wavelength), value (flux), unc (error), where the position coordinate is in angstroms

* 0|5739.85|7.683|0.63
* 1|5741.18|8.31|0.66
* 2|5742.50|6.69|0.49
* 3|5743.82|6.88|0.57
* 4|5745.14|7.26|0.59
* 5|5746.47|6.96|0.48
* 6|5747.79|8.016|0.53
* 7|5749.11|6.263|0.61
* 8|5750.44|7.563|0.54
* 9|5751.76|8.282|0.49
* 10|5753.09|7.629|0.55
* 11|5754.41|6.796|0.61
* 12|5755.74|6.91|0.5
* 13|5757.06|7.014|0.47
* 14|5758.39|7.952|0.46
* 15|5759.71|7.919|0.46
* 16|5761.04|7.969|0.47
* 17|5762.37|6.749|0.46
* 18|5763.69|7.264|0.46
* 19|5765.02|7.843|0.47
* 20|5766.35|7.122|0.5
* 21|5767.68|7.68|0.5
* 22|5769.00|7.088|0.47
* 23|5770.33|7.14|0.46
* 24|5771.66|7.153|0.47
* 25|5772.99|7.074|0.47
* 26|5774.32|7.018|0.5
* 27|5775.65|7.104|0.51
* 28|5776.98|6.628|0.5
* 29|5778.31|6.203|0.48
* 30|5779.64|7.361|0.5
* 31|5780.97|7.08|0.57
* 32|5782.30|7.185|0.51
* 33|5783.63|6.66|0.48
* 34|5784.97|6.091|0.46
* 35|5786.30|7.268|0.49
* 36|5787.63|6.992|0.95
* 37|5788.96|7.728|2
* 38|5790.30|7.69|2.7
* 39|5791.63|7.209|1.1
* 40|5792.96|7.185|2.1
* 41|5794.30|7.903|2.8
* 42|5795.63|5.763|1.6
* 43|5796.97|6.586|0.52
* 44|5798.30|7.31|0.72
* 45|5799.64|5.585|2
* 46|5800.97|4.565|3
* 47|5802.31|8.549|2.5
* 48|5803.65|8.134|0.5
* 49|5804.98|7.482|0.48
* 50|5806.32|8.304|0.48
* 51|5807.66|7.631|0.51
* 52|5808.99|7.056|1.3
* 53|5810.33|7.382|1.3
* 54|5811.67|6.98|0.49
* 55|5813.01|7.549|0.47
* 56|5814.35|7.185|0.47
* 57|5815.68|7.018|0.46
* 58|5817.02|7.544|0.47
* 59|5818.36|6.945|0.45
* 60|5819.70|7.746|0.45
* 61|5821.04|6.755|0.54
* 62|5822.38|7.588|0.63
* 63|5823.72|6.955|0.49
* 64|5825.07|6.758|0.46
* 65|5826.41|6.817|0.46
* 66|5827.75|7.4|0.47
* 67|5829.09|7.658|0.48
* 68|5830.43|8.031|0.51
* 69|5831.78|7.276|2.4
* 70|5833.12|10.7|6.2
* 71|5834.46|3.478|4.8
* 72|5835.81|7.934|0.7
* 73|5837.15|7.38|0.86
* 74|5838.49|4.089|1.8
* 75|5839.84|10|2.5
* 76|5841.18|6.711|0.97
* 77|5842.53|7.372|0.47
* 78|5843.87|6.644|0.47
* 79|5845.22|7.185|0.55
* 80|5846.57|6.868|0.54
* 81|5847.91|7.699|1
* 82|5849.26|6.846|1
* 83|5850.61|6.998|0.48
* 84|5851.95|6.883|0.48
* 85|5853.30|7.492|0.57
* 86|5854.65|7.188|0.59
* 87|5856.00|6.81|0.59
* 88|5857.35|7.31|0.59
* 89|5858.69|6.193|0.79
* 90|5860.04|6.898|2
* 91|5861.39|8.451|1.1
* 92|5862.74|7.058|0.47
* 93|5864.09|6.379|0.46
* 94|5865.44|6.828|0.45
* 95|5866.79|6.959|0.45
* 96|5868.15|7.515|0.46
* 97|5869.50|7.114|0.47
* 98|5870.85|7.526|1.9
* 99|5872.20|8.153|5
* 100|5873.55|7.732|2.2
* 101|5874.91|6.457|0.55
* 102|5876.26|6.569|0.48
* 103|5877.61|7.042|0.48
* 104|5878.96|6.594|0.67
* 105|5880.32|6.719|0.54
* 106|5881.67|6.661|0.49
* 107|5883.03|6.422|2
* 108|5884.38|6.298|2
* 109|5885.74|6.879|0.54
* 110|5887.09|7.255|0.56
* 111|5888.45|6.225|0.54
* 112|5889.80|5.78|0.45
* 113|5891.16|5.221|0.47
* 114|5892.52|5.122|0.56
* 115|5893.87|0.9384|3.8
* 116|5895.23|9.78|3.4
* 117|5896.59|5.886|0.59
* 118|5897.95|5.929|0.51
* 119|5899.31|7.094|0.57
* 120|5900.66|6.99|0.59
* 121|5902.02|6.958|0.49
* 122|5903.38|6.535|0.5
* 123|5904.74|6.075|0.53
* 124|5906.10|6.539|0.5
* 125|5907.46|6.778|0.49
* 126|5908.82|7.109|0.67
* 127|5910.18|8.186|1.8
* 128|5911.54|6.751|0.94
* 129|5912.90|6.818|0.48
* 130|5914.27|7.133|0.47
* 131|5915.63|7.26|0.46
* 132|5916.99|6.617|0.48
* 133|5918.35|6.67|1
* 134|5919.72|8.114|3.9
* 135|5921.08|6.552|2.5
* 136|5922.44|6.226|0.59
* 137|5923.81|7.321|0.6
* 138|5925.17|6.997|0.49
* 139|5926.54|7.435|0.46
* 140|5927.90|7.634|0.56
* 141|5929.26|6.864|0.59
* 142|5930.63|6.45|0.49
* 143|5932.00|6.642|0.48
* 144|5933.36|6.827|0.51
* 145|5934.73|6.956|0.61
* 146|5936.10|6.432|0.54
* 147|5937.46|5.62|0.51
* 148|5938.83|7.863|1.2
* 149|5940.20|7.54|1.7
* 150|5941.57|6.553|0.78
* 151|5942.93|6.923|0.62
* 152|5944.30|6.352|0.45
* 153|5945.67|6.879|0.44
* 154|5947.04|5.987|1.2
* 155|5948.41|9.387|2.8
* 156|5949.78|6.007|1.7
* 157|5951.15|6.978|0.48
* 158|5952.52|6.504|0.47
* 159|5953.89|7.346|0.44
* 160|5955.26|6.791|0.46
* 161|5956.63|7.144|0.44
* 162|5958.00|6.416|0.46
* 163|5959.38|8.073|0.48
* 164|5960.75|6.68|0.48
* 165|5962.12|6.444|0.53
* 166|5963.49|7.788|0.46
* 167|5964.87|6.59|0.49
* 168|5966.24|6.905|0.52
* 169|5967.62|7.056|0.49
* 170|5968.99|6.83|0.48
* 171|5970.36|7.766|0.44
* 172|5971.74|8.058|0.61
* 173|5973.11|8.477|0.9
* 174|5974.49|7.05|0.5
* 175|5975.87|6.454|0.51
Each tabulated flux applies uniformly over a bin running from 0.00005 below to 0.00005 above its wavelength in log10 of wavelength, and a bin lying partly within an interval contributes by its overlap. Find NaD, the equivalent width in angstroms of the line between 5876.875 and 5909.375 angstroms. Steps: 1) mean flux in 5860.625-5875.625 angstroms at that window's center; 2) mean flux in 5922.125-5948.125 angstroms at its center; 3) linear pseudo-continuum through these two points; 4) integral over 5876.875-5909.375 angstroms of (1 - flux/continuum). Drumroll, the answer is 3.5 angstroms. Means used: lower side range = 7.28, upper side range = 6.86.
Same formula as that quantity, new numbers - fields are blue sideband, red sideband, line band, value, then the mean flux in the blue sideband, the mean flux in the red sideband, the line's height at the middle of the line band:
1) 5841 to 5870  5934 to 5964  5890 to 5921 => 1.9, 7.07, 6.93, 7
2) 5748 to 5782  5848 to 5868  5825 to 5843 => -0.4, 7.24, 7.05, 7.1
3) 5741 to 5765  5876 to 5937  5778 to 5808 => 0.4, 7.35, 6.65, 7.17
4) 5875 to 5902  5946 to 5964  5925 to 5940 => -0.3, 6.31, 7.03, 6.79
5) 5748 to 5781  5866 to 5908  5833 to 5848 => -0.4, 7.25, 6.57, 6.83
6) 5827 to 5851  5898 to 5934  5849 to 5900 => 2.8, 7.24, 6.93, 7.1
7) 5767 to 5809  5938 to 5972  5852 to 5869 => 0.0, 7.08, 7.06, 7.07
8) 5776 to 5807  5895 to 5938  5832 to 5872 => -1.0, 7.02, 6.89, 6.96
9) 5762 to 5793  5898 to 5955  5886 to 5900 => 2.0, 7.11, 6.91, 6.96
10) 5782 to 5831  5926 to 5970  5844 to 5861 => 0.1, 7.17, 6.94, 7.09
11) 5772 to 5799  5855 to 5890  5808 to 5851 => -1.5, 7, 6.94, 6.97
